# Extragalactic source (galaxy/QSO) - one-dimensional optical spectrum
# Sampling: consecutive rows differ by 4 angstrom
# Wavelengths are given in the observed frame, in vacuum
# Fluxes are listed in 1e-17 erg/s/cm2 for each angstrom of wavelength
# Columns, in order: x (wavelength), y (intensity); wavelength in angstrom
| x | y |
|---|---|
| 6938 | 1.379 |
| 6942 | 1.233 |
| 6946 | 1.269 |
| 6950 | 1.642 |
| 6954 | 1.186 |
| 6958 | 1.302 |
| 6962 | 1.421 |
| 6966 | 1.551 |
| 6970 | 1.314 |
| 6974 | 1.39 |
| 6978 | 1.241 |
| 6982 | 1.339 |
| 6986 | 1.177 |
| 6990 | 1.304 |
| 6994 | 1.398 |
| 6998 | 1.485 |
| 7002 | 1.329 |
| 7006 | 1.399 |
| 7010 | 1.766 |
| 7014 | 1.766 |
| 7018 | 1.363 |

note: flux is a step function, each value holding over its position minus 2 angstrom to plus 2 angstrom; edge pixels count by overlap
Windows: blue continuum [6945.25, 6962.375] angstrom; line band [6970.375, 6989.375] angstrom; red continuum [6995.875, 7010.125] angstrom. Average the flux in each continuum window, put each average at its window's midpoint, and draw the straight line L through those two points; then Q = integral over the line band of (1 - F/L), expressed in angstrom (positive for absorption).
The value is 1.7 angstrom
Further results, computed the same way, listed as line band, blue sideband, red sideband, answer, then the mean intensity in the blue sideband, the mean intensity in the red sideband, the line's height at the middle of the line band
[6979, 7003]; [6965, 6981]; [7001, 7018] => 2.01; 1.36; 1.56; 1.46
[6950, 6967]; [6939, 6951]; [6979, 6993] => -0.69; 1.36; 1.28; 1.33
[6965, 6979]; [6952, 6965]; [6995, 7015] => 0.10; 1.32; 1.53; 1.38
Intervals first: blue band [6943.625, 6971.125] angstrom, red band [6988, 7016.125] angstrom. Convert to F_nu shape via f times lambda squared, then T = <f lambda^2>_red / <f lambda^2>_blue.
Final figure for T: 1.1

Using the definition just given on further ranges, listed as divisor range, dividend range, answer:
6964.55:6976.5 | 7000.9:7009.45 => 1.03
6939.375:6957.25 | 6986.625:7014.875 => 1.12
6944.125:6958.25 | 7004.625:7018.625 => 1.20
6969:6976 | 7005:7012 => 1.20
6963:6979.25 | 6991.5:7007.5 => 1.02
